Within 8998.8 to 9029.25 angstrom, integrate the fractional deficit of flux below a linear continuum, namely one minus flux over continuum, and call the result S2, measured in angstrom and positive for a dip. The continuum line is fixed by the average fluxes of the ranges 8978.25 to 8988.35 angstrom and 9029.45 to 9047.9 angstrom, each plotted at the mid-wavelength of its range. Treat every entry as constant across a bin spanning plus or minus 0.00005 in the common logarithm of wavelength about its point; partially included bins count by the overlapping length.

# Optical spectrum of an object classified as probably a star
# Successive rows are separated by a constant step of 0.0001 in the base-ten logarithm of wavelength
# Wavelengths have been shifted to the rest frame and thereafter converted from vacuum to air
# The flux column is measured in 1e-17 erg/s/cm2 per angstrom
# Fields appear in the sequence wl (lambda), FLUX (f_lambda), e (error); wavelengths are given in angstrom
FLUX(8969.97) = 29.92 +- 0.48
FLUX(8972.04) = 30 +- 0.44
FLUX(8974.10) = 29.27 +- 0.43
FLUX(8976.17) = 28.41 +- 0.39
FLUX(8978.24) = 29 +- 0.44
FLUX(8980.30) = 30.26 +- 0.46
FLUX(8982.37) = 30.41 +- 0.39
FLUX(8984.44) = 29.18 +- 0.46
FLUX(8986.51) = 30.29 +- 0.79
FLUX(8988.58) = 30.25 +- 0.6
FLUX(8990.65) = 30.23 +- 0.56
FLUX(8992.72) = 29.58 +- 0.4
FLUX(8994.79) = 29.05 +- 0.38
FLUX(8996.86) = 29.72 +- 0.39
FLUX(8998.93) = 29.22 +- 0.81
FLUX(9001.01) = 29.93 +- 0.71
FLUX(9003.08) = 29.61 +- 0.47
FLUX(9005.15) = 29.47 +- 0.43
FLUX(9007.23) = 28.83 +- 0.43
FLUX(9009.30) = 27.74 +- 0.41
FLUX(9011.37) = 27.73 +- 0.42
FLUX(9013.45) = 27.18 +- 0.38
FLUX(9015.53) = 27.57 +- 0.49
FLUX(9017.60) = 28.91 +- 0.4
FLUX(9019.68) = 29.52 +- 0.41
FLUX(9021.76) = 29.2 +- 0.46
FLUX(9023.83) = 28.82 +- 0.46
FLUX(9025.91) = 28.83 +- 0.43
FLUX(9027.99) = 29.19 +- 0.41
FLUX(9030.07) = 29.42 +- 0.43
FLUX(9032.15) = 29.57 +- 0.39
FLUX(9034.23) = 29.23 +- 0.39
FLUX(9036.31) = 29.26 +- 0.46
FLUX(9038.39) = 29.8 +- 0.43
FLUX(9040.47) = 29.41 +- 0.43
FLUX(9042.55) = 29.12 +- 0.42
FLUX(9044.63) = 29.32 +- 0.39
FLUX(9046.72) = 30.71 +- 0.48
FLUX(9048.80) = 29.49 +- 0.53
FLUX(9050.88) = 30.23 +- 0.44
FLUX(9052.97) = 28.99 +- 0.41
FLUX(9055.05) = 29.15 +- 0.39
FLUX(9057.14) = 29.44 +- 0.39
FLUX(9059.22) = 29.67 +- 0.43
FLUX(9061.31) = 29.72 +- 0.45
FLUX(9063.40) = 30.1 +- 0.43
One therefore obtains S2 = 1.0 angstrom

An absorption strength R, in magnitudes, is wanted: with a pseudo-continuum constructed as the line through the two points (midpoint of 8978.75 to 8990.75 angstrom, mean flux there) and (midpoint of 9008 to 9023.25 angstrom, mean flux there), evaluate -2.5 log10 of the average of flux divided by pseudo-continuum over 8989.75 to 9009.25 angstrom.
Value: -0.008 mag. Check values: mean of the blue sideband 30.1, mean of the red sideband 28.3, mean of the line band 29.4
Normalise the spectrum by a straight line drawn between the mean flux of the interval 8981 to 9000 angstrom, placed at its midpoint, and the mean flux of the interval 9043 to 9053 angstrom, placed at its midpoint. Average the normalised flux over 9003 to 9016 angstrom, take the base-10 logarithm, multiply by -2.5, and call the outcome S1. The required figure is 0.06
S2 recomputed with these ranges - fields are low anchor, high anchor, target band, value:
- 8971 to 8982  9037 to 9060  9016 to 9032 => 0.2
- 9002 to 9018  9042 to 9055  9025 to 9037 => -0.1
